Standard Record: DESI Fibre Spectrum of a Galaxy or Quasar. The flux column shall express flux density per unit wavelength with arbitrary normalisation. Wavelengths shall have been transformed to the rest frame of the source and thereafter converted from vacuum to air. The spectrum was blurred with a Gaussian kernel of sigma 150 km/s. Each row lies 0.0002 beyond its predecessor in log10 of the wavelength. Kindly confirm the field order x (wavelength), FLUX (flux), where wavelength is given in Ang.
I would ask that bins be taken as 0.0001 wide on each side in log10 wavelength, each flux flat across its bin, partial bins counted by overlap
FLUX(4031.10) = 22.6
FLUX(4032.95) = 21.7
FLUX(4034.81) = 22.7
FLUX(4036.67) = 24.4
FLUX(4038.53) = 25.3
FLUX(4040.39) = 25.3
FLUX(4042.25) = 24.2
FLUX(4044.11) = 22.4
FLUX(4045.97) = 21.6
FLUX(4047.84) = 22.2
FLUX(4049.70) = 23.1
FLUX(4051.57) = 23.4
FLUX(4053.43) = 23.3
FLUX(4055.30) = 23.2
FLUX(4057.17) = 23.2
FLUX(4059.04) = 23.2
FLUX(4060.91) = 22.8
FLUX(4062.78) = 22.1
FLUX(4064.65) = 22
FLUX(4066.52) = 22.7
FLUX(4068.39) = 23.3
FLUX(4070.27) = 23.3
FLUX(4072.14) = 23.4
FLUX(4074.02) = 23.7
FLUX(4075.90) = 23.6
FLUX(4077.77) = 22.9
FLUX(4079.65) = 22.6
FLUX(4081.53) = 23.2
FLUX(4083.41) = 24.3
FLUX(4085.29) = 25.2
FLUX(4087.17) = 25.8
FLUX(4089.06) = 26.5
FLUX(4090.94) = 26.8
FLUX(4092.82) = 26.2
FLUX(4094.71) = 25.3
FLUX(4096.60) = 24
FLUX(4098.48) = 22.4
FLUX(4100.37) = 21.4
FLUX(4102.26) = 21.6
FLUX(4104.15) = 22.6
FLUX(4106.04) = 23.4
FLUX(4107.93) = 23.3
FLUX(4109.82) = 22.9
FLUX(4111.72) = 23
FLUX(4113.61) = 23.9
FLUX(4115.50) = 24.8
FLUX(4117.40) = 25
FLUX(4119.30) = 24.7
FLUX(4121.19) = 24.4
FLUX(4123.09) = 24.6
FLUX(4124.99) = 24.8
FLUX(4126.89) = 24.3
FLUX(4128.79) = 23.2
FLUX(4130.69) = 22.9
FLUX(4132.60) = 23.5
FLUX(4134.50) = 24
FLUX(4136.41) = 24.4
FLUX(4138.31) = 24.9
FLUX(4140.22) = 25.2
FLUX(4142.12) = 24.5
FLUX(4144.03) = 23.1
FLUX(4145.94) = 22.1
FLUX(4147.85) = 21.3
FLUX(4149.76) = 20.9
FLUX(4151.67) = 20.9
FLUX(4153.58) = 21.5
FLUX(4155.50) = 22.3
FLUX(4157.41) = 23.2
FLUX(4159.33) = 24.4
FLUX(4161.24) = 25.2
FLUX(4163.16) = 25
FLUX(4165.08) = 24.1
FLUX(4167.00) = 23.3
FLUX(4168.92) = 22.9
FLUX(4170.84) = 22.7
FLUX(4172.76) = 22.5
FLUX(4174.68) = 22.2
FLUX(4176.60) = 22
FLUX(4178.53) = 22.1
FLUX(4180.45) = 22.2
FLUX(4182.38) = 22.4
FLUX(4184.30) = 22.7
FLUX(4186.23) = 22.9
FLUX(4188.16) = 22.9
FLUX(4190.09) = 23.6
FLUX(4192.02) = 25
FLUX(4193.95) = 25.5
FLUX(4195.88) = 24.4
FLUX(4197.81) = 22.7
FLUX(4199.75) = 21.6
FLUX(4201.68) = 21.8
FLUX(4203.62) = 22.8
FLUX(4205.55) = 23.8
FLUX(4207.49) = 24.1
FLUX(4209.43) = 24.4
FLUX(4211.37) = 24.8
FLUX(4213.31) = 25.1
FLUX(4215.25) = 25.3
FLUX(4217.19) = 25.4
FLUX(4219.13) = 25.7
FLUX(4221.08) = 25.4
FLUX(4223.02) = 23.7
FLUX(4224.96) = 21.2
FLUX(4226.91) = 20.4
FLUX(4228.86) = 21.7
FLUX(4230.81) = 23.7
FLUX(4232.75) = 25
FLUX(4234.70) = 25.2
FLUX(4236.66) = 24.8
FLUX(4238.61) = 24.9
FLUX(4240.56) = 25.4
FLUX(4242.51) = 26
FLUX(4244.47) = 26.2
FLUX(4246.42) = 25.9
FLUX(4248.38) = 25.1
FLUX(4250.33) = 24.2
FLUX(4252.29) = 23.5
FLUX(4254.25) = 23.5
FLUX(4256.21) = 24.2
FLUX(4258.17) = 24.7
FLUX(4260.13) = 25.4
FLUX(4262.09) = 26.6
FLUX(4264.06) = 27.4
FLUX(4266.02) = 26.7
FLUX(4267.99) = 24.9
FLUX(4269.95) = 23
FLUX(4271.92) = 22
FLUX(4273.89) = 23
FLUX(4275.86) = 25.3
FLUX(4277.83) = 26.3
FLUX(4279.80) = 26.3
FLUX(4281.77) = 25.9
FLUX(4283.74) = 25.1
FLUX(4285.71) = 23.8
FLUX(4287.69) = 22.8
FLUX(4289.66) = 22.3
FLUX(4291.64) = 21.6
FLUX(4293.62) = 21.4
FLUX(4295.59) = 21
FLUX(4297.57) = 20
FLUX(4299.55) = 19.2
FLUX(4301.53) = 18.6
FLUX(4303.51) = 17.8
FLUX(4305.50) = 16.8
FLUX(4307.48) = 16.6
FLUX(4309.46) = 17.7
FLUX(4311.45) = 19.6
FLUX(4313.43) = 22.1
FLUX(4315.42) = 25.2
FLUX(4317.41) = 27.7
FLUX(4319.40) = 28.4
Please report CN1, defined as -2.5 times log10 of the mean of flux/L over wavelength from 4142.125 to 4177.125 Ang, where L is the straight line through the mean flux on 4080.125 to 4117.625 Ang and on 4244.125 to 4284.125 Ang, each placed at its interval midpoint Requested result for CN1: 0.07 mag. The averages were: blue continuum 24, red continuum 25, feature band 22.8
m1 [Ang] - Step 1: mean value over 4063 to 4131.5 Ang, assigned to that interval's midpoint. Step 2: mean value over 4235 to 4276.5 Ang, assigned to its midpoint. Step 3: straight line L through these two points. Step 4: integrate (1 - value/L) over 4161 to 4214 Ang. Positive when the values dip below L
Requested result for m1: 2.3 Ang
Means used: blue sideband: 23.8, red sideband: 24.9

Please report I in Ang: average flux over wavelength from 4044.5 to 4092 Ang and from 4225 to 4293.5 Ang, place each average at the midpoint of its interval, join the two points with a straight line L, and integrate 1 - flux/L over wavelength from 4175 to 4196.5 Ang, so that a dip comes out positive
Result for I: 0.77 Ang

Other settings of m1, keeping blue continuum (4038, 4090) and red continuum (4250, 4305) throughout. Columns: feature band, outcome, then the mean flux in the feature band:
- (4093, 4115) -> 0.2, 23.2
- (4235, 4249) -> -1.2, 25.5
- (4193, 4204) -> 0.1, 23.1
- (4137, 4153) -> 0.4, 22.9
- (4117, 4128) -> -0.5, 24.6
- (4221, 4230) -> 0.5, 22.2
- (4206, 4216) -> -0.5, 24.7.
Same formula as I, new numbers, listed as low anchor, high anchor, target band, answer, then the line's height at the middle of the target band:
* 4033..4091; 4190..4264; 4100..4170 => 1.23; 23.9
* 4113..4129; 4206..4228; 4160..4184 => 1.22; 24.3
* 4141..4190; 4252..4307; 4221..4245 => -1.10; 23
